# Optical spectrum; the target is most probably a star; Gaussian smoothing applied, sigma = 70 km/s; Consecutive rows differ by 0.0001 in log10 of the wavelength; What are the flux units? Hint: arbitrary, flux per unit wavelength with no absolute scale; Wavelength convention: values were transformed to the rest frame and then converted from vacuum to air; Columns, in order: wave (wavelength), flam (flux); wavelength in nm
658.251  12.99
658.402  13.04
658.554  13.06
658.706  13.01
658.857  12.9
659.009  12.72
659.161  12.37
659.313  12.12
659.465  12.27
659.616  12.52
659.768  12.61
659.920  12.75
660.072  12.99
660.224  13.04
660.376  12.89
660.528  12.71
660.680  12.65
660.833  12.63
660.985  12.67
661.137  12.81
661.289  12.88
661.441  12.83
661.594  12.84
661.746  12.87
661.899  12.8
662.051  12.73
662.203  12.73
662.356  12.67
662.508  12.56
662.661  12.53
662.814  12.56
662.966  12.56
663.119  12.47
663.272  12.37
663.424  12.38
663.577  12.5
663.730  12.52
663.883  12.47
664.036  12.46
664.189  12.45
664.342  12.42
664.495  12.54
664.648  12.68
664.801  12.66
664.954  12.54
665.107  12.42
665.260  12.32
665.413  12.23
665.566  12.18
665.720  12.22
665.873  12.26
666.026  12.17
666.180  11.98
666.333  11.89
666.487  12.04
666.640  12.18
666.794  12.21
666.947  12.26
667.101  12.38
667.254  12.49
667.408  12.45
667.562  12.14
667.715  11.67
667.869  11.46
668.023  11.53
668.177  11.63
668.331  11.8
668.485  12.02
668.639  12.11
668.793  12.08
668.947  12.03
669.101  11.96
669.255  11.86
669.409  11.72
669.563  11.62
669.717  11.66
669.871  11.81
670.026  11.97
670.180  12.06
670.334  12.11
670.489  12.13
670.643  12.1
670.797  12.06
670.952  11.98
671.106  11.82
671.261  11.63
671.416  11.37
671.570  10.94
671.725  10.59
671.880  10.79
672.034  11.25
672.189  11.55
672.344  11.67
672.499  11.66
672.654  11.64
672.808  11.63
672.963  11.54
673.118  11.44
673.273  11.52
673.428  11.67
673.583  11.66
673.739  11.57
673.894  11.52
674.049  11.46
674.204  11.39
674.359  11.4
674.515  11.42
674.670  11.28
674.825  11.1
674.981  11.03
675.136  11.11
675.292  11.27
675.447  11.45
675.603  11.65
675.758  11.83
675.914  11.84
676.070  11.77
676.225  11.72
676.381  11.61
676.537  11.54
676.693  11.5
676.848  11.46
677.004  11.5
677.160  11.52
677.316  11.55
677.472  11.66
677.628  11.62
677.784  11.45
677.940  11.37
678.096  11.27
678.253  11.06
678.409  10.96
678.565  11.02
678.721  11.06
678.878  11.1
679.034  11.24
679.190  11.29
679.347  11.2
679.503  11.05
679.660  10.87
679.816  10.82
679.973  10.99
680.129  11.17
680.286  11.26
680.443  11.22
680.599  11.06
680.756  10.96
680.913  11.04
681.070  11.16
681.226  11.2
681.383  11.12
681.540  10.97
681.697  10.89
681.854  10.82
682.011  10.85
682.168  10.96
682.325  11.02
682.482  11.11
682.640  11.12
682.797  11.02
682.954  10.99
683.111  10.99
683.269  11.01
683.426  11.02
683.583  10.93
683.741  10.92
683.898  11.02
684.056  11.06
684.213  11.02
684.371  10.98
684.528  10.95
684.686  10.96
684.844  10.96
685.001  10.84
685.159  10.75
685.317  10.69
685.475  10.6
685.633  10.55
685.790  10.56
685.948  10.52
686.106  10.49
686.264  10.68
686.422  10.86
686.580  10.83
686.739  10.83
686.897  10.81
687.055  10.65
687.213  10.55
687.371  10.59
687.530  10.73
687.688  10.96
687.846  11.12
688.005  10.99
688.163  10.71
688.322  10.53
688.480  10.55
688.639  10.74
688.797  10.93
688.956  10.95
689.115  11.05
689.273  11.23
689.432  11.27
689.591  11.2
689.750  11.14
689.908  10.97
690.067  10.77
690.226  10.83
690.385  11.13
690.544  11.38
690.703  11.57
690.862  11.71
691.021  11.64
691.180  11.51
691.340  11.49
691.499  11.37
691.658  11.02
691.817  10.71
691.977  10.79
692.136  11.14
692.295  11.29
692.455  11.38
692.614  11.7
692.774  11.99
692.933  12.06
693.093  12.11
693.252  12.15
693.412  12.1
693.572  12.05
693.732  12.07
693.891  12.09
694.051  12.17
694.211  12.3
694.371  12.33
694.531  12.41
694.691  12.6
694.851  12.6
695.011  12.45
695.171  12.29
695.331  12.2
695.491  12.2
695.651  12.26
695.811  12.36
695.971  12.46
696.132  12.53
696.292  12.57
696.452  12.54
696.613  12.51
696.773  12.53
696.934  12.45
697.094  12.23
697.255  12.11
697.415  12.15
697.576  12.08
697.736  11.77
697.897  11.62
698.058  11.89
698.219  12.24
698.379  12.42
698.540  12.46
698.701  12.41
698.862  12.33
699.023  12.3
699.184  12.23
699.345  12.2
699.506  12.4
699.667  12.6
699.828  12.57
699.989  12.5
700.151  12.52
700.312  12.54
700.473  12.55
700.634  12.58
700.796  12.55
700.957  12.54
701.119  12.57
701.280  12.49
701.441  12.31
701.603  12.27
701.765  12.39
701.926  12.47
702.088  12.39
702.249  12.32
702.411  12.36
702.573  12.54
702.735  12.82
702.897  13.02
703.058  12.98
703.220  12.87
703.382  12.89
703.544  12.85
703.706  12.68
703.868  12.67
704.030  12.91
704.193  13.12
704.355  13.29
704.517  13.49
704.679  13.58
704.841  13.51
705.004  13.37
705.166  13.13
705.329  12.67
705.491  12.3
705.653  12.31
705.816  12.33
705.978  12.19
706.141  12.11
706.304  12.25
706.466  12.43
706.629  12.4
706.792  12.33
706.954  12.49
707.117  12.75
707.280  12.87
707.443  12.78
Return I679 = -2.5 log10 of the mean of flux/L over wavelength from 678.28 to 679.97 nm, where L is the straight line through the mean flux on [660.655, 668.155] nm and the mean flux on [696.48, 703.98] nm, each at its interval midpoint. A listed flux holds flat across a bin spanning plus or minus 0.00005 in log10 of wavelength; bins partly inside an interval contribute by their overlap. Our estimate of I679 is 0.13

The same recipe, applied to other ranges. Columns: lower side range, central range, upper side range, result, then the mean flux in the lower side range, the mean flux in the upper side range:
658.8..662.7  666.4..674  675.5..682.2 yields 0.02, 12.7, 11.3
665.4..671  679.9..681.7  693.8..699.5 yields 0.10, 12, 12.3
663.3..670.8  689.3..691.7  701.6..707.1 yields 0.11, 12.1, 12.7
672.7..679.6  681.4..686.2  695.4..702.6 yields 0.08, 11.4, 12.4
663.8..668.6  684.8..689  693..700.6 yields 0.15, 12.2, 12.3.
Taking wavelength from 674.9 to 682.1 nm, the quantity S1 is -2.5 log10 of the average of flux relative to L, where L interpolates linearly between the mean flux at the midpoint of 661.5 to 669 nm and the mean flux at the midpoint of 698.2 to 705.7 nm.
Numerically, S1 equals 0.11 mag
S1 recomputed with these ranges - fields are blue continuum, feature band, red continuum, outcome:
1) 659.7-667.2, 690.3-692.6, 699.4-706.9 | 0.12 mag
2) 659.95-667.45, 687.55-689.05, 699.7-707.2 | 0.16 mag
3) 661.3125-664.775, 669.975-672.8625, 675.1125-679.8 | 0.02 mag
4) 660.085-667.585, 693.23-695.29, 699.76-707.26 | 0.03 mag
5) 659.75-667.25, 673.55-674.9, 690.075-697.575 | 0.08 mag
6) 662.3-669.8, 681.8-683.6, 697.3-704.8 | 0.13 mag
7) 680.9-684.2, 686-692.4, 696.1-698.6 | 0.06 mag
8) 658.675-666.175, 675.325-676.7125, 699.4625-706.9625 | 0.09 mag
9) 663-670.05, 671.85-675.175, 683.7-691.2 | 0.03 mag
